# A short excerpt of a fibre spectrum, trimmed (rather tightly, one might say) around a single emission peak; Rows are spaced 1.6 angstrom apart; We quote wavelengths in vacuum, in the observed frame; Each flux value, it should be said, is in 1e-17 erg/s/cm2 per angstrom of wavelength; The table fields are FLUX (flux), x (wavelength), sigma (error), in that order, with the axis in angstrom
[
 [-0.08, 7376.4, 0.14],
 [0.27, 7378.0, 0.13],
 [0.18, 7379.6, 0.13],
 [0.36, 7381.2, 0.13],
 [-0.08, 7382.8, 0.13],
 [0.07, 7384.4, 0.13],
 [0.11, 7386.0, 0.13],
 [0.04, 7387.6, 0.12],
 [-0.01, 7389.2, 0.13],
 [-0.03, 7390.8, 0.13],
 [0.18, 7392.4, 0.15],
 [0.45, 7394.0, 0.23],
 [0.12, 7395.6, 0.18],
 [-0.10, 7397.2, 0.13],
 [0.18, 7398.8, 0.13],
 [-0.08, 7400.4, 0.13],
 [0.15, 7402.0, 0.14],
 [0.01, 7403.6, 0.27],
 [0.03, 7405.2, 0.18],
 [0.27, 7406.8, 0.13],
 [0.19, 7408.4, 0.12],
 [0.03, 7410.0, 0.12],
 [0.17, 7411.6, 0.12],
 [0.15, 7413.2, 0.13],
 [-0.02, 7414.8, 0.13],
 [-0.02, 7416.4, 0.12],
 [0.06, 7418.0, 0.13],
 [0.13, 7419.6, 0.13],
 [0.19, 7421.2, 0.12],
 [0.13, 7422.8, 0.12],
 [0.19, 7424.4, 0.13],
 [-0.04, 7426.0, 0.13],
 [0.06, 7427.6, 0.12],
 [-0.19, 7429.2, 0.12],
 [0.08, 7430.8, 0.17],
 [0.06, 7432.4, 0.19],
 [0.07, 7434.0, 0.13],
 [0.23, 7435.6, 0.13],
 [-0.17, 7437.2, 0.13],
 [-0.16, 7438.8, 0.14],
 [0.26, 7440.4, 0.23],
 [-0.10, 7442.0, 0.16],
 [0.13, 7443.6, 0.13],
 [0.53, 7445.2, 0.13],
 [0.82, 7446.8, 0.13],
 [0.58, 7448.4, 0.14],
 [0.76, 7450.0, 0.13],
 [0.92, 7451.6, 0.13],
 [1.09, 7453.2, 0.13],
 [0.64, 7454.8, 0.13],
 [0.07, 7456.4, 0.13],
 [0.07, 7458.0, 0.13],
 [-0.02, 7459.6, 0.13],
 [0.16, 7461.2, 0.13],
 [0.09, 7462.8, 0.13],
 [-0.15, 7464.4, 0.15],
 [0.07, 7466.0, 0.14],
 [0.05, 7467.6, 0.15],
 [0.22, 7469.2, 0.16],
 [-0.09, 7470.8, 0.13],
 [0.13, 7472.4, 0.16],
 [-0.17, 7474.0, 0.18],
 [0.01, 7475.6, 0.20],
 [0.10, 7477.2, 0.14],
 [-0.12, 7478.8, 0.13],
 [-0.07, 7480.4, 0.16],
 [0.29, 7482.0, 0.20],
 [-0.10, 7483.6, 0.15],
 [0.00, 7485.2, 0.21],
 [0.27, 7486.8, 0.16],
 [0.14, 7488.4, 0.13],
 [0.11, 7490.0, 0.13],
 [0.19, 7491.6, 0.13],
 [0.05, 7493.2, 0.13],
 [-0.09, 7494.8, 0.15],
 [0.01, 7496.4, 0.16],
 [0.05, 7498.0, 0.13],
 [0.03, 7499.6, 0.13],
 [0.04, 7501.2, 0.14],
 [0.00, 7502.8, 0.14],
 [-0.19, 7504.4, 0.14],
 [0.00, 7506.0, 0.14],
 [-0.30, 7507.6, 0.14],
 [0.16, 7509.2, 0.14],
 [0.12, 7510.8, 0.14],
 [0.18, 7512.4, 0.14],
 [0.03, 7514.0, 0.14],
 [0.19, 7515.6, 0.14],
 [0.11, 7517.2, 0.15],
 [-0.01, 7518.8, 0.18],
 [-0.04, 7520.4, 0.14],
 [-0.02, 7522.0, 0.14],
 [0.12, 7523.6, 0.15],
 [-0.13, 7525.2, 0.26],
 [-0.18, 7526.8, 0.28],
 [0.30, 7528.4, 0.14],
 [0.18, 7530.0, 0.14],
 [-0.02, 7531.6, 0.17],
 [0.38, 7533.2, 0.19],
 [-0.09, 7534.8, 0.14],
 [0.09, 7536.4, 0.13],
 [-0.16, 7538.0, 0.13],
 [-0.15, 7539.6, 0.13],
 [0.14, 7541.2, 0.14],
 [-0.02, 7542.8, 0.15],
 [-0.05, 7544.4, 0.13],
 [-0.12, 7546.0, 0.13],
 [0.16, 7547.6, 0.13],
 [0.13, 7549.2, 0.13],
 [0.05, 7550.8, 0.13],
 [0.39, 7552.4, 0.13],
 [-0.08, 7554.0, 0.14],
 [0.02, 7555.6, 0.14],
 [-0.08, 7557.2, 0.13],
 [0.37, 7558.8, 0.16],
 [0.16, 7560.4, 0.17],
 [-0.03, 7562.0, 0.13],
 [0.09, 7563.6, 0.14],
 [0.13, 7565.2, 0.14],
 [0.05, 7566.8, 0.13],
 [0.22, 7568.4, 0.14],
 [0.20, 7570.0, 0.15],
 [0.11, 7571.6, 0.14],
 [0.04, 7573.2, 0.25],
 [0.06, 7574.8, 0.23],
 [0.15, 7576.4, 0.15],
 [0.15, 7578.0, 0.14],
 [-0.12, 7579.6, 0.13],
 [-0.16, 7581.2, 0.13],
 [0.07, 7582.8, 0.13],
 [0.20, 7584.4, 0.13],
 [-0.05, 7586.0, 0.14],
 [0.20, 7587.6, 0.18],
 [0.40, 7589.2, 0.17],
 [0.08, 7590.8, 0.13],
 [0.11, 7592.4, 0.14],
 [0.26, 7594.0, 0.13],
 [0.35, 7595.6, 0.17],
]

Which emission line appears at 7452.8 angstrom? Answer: [O II]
